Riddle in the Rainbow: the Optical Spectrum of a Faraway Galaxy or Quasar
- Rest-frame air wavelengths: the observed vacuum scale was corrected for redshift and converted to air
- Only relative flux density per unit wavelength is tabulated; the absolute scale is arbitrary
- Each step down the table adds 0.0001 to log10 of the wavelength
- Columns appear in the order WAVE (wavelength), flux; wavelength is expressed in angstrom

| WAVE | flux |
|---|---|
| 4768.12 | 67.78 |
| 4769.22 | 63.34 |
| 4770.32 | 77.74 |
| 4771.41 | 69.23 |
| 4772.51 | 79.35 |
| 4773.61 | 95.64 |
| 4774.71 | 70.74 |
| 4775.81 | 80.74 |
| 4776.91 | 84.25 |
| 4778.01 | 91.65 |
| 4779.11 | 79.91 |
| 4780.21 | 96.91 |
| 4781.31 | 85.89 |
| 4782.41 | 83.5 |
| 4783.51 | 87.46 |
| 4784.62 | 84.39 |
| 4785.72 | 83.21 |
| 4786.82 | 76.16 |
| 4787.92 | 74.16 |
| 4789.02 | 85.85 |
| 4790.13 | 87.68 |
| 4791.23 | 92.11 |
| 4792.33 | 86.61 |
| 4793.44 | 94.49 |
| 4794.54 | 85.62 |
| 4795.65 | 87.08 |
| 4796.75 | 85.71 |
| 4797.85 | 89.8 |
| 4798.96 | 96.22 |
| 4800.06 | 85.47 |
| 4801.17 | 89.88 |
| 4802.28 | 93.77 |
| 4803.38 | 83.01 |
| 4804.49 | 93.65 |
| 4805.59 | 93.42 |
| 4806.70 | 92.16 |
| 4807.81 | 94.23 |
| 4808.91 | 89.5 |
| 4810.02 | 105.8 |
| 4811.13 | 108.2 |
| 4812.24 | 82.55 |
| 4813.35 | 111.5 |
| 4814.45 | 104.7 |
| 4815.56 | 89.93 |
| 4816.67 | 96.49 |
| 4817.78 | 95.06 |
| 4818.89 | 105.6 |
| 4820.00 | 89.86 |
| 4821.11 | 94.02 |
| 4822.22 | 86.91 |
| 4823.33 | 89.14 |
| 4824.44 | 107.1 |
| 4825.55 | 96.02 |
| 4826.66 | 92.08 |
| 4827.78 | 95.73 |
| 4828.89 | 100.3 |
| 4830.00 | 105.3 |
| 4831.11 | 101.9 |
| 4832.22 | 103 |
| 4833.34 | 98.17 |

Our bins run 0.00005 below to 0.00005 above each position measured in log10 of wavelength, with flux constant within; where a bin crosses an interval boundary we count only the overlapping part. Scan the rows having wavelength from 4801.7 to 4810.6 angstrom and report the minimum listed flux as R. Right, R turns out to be 83.01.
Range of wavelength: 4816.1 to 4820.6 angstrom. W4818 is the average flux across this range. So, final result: 96.6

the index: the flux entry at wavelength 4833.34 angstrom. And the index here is 98.17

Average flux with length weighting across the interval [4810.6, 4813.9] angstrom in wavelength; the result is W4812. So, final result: 101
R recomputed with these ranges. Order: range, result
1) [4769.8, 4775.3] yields 69.23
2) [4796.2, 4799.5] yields 85.71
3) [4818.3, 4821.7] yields 89.86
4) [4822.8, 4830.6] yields 89.14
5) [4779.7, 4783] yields 83.5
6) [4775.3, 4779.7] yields 79.91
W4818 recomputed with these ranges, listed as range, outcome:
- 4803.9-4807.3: 92.9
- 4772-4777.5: 82.2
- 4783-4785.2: 85.6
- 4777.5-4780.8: 89.5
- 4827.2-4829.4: 97.6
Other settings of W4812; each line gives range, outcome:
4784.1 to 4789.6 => 80.8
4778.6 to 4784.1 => 86.7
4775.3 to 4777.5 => 82.7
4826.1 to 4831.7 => 99.1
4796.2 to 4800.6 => 89.4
